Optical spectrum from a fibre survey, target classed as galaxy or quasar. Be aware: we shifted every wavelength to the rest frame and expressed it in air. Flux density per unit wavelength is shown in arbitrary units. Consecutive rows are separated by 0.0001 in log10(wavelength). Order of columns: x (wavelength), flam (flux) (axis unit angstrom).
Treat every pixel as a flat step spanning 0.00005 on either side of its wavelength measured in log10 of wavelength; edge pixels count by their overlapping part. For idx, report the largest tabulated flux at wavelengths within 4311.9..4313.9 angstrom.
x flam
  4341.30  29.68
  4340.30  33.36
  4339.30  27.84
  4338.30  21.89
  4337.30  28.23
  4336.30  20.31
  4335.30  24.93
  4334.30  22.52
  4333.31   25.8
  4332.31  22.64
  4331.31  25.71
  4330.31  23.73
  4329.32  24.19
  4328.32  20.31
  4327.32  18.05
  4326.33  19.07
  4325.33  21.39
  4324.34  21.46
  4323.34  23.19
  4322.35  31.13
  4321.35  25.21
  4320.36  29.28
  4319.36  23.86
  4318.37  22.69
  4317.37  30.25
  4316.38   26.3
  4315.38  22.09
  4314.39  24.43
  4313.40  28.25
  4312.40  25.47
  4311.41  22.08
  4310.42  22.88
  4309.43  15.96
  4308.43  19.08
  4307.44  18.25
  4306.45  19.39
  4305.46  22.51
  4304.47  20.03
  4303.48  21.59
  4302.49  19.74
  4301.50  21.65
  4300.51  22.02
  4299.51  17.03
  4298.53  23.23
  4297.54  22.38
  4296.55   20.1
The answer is 28.25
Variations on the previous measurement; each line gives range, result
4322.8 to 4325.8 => 23.19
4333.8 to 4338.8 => 28.23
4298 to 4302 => 23.23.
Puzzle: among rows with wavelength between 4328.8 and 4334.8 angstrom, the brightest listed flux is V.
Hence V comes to 25.8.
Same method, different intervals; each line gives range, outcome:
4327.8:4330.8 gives 24.19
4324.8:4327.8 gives 21.39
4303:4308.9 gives 22.51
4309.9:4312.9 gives 25.47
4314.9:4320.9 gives 30.25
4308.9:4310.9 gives 22.88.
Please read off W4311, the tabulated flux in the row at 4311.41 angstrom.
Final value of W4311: 22.08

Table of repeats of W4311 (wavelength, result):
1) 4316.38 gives 26.3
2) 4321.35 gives 25.21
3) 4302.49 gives 19.74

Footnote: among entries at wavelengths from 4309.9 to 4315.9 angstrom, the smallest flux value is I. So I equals 22.08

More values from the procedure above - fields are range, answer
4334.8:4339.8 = 20.31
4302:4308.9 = 18.25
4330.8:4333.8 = 22.64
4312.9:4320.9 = 22.09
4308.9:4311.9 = 15.96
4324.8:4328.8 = 18.05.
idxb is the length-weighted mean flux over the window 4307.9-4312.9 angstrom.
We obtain 21.1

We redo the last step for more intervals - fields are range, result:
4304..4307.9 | 20.1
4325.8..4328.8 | 19.2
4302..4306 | 21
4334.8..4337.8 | 24.5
